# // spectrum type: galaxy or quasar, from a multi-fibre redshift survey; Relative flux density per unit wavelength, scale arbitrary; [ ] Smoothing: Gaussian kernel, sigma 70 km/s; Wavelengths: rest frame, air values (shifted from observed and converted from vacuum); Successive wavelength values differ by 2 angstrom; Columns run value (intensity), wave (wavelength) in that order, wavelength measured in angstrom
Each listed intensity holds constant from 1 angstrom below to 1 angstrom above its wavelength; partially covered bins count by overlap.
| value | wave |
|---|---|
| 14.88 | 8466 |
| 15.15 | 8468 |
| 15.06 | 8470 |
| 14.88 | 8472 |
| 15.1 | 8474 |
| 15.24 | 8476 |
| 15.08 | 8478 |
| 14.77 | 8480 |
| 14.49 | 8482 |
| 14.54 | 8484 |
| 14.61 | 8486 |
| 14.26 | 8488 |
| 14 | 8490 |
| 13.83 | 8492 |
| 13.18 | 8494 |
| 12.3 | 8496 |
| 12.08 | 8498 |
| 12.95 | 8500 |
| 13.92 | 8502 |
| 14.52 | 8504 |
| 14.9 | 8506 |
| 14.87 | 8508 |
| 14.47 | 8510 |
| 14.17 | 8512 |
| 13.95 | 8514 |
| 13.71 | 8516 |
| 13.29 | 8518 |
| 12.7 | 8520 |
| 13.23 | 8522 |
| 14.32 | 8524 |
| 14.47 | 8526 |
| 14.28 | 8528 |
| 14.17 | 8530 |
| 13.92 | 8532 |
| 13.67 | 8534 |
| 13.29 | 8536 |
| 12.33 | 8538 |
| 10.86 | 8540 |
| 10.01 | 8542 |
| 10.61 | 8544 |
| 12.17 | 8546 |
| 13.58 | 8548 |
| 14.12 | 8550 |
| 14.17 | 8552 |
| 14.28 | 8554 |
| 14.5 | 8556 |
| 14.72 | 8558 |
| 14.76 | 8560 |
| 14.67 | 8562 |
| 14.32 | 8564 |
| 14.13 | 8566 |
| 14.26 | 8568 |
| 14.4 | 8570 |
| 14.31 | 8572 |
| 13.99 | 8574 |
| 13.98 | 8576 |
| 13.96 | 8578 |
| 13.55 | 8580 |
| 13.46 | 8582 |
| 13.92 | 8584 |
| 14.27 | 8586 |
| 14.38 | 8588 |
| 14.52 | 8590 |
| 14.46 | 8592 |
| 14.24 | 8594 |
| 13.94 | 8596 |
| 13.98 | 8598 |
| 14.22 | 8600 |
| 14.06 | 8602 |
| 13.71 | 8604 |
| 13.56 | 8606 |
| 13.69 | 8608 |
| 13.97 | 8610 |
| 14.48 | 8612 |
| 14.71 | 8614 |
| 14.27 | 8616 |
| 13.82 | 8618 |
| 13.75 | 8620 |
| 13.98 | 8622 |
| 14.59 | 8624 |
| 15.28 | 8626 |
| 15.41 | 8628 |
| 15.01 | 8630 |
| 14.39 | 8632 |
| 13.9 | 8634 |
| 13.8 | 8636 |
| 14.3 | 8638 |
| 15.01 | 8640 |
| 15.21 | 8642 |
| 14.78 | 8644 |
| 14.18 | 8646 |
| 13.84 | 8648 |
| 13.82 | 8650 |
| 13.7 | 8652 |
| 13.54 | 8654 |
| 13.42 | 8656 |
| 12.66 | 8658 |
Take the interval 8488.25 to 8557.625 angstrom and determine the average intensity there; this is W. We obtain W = 13.5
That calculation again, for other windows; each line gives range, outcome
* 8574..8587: 13.9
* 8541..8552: 12.3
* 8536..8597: 13.7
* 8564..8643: 14.2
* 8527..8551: 12.8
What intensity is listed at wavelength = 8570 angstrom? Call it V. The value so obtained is 14.4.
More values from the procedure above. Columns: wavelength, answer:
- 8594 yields 14.24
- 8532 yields 13.92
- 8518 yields 13.29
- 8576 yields 13.98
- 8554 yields 14.28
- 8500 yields 12.95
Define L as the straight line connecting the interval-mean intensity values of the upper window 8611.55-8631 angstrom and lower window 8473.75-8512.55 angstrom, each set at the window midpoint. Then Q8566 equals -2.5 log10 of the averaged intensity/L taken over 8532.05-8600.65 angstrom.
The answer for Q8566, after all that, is 0.05 mag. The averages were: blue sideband 14.1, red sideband 14.5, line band 13.7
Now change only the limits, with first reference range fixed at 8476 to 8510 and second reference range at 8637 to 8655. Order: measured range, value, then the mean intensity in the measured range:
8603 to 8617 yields 0.012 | 14.1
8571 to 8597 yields 0.008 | 14.1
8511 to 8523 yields 0.046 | 13.5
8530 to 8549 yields 0.144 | 12.4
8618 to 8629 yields -0.022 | 14.5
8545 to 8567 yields 0.002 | 14.1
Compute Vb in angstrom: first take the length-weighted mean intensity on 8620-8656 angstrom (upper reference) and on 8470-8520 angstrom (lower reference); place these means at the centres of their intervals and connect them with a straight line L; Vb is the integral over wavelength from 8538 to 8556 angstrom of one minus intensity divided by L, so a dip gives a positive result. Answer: 2.06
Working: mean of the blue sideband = 14.1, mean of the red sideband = 14.4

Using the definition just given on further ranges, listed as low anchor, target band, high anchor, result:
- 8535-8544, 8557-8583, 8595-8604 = -2.91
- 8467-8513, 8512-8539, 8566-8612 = 1.02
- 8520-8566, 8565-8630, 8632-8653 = -1.28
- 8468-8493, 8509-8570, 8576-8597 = 3.19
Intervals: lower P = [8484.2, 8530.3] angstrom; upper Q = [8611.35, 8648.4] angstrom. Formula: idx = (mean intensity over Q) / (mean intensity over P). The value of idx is 1.05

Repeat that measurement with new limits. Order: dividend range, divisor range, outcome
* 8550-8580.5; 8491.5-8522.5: 1.05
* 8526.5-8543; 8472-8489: 0.87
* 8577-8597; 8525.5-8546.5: 1.11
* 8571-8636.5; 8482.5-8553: 1.05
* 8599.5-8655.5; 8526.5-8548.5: 1.13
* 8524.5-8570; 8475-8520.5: 0.97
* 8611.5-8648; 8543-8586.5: 1.04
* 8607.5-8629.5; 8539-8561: 1.10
